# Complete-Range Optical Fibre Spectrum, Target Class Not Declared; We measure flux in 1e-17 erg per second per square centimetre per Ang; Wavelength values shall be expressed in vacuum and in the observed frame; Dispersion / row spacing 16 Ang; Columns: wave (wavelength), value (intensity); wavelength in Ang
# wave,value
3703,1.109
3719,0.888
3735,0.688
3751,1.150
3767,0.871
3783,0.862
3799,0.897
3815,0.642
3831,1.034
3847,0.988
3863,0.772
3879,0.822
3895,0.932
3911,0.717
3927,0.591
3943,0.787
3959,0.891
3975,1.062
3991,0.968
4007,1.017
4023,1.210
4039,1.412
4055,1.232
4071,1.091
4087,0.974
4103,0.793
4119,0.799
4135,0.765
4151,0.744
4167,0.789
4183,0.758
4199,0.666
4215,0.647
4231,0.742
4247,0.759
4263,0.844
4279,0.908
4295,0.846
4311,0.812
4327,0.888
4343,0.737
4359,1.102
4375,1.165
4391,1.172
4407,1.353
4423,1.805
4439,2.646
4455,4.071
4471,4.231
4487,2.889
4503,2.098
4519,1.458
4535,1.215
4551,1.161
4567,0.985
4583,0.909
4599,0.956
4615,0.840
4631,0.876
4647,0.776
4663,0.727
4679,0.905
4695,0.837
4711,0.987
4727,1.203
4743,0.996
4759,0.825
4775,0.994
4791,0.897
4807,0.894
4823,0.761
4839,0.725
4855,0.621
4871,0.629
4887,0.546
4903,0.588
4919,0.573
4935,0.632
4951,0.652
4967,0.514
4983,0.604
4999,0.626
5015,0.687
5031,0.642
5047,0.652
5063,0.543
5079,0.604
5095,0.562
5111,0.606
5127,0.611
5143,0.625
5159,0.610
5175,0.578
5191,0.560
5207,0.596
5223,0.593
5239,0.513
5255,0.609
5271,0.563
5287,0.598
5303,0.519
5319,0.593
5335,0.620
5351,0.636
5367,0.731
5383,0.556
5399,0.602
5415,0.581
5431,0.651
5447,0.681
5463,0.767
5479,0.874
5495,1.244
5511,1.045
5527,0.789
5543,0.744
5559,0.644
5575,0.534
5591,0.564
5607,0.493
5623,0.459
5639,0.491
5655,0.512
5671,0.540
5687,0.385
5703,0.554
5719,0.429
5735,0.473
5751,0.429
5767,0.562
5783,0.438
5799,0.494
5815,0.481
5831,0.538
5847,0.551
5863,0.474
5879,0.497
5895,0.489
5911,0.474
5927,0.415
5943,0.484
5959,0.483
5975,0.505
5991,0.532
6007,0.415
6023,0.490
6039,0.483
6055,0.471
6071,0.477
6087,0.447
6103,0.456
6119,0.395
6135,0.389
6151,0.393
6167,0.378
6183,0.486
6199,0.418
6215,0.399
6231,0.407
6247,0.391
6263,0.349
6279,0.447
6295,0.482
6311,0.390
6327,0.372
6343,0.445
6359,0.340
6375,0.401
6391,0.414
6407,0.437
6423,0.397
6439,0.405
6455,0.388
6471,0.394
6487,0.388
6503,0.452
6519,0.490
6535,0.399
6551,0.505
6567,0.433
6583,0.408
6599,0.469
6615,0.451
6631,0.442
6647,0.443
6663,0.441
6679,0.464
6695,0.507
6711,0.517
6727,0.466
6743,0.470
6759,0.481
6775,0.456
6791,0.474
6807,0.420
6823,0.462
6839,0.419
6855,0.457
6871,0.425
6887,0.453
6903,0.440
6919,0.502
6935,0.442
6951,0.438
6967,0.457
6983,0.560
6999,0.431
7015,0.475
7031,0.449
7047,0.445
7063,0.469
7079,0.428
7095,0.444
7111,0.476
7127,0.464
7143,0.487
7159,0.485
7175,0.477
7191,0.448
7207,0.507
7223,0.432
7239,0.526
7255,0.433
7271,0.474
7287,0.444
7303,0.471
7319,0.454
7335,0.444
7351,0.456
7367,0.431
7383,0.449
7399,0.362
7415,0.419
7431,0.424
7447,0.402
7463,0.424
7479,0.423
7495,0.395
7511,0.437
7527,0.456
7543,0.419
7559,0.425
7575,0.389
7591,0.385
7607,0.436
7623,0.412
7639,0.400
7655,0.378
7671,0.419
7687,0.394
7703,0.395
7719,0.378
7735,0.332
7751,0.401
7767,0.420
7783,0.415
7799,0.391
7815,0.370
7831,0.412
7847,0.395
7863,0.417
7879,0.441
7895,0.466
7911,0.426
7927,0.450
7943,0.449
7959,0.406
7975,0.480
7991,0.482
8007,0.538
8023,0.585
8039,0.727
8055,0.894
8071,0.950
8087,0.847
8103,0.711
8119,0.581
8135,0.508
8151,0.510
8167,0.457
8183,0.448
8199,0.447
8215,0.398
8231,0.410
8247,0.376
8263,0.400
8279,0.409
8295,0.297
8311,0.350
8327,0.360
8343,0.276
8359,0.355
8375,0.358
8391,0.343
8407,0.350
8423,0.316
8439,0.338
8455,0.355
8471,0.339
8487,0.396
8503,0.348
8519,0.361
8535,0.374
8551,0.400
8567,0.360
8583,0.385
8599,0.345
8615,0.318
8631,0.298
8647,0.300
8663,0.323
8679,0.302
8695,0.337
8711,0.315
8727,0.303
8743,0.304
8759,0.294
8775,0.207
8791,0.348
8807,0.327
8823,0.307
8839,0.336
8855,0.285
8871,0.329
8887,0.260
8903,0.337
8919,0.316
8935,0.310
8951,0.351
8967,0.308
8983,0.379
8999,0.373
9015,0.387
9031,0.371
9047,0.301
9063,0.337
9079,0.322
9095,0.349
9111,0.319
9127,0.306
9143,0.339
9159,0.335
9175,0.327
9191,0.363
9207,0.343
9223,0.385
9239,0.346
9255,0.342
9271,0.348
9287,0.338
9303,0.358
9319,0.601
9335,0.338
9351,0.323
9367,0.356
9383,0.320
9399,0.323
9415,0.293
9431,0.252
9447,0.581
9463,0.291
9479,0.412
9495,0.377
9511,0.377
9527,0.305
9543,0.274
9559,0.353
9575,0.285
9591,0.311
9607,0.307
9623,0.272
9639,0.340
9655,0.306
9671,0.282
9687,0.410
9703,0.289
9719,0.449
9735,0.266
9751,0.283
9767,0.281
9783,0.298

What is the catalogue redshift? 1.88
